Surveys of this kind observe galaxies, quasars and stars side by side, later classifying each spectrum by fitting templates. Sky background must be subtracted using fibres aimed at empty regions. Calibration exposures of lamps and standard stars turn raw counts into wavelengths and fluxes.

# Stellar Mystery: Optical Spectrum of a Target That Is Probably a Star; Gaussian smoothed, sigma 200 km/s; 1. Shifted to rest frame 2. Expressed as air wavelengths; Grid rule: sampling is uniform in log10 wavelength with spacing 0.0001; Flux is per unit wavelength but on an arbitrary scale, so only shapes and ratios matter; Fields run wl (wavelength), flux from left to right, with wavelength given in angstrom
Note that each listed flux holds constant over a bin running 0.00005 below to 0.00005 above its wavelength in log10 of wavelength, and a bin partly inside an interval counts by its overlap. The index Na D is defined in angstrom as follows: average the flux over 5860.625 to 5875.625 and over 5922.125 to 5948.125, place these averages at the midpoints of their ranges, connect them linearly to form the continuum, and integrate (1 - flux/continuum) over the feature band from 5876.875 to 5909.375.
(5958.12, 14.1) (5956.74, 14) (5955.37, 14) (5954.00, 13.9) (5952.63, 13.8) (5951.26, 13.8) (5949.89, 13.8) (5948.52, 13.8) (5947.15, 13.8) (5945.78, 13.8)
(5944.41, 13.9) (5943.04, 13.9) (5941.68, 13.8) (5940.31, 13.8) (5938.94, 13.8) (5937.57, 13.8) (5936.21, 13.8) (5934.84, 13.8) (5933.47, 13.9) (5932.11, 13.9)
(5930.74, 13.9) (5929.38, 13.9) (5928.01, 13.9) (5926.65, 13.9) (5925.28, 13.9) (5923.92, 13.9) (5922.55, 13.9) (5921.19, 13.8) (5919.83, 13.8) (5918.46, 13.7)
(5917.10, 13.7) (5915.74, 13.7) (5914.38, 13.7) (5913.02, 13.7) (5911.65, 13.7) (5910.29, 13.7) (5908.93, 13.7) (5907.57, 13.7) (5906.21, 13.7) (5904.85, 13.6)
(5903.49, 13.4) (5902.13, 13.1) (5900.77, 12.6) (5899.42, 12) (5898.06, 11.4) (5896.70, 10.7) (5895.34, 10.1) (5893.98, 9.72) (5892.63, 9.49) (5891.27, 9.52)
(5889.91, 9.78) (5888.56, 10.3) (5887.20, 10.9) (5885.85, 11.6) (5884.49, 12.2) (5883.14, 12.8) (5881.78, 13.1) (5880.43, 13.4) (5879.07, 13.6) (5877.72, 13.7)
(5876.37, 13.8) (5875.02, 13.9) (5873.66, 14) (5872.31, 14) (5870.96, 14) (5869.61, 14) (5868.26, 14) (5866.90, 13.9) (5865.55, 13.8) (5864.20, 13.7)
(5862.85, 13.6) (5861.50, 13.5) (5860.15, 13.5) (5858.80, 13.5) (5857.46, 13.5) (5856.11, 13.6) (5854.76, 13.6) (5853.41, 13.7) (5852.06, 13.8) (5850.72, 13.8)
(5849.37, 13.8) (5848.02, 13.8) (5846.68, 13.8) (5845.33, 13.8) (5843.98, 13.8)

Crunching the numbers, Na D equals 4.3 angstrom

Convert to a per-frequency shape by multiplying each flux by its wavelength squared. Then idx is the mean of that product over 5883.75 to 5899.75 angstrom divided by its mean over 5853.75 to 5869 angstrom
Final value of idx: 0.8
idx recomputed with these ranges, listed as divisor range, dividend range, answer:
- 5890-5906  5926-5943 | 1.23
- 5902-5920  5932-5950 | 1.02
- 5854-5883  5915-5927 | 1.03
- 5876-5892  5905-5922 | 1.15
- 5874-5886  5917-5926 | 1.06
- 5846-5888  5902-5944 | 1.04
